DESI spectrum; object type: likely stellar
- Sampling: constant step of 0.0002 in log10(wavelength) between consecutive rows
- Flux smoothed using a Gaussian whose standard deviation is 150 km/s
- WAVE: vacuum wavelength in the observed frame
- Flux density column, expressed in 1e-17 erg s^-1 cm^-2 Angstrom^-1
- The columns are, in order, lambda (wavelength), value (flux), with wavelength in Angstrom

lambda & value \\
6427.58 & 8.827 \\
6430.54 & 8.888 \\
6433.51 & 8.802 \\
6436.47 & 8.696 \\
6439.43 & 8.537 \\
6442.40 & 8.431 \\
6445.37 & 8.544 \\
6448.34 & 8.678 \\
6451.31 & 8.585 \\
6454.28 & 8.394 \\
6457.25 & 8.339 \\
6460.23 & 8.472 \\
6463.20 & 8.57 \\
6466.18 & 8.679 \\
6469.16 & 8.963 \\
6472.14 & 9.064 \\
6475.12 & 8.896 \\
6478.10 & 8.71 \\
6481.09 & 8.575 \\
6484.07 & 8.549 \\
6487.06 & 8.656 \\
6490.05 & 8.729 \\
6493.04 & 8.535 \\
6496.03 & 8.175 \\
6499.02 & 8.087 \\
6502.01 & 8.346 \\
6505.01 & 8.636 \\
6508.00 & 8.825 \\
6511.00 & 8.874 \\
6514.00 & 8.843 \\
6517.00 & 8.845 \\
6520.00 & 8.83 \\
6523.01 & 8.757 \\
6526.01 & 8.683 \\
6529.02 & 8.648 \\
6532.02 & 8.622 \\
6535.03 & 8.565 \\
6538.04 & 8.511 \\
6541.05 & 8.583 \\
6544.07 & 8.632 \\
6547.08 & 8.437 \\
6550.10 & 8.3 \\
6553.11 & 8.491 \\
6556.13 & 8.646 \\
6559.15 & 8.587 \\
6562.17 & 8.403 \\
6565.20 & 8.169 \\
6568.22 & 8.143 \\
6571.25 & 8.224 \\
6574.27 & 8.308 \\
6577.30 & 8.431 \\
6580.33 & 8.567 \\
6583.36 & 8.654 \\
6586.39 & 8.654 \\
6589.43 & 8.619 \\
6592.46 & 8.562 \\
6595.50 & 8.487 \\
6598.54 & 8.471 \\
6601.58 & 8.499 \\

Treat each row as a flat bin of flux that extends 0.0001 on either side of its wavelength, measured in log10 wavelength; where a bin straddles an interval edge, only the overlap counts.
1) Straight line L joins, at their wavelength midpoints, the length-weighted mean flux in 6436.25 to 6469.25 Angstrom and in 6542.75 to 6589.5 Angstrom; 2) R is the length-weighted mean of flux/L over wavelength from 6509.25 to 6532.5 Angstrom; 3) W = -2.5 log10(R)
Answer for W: -0.04 mag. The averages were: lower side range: 8.55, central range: 8.77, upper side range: 8.45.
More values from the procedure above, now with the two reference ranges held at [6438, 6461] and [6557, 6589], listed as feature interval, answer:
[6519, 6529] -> -0.04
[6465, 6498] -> -0.03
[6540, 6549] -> -0.01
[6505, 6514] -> -0.04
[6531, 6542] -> -0.02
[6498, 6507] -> 0.01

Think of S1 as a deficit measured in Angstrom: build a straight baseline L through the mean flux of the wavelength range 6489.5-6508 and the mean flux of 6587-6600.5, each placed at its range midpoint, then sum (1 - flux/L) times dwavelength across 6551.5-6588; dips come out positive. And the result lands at 0.3 Angstrom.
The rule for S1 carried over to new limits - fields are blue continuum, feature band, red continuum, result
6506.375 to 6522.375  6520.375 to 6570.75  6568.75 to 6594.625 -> 0.9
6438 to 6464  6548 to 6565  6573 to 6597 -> 0.1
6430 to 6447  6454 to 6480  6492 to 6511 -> -0.4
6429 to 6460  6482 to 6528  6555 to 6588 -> -0.6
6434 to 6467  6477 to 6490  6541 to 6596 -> -0.2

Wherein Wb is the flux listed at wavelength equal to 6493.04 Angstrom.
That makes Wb 8.535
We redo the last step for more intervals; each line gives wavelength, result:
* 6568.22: 8.143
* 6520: 8.83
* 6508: 8.825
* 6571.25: 8.224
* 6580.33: 8.567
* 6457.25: 8.339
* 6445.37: 8.544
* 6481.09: 8.575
